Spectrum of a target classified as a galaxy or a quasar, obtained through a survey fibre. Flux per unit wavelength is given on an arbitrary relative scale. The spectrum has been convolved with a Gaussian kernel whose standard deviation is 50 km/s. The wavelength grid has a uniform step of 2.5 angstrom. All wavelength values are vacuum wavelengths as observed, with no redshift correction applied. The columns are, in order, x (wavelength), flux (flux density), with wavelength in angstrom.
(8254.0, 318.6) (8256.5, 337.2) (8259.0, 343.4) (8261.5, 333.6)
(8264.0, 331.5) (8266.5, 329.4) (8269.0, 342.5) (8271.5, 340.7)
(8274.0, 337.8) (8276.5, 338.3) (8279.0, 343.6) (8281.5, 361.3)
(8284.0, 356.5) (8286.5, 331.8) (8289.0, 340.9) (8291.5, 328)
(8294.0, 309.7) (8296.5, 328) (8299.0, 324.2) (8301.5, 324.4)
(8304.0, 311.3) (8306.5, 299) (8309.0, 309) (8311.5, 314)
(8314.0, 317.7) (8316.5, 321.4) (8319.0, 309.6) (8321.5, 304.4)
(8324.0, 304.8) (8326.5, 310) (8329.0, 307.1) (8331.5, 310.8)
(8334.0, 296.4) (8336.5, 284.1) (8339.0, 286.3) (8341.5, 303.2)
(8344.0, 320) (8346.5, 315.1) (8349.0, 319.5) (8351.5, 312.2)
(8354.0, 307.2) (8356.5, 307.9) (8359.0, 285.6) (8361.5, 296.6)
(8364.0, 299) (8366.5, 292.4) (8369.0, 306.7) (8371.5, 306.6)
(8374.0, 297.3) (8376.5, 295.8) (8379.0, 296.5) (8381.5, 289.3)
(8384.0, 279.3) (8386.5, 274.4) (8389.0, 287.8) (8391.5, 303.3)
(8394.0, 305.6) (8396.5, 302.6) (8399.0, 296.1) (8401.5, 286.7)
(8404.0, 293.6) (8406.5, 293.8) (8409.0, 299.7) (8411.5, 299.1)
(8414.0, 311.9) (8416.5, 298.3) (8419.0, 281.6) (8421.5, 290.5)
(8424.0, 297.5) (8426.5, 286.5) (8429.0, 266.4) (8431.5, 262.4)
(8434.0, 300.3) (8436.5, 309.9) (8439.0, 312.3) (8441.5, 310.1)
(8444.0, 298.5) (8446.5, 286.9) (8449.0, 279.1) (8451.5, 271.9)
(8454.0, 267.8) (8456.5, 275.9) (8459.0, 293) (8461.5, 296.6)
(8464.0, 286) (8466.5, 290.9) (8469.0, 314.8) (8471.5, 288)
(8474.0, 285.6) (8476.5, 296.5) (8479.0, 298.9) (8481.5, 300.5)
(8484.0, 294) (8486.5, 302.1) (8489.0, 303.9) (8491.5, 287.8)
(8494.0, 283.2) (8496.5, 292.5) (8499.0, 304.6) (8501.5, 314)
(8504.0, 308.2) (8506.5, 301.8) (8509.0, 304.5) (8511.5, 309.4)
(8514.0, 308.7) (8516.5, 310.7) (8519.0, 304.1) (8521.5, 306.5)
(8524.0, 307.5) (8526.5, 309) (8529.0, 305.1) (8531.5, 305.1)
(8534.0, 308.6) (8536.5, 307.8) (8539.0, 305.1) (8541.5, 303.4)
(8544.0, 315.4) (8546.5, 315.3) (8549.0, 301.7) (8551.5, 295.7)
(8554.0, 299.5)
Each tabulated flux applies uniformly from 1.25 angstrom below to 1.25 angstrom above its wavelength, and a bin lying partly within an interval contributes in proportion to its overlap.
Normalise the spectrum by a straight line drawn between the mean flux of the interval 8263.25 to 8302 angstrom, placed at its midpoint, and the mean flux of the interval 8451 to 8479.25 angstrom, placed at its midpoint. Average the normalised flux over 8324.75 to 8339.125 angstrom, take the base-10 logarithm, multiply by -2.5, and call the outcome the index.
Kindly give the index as 0.08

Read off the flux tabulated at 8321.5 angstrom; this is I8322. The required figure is 304.4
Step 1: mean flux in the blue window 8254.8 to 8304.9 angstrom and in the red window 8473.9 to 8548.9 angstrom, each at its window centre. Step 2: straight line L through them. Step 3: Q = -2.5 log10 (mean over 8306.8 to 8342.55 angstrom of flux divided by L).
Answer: 0.08 mag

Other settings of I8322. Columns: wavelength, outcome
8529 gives 305.1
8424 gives 297.5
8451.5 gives 271.9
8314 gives 317.7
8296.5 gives 328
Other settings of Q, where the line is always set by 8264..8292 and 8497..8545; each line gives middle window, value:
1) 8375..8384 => 0.12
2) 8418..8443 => 0.10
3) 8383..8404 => 0.11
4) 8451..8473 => 0.10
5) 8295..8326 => 0.08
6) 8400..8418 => 0.09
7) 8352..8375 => 0.10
